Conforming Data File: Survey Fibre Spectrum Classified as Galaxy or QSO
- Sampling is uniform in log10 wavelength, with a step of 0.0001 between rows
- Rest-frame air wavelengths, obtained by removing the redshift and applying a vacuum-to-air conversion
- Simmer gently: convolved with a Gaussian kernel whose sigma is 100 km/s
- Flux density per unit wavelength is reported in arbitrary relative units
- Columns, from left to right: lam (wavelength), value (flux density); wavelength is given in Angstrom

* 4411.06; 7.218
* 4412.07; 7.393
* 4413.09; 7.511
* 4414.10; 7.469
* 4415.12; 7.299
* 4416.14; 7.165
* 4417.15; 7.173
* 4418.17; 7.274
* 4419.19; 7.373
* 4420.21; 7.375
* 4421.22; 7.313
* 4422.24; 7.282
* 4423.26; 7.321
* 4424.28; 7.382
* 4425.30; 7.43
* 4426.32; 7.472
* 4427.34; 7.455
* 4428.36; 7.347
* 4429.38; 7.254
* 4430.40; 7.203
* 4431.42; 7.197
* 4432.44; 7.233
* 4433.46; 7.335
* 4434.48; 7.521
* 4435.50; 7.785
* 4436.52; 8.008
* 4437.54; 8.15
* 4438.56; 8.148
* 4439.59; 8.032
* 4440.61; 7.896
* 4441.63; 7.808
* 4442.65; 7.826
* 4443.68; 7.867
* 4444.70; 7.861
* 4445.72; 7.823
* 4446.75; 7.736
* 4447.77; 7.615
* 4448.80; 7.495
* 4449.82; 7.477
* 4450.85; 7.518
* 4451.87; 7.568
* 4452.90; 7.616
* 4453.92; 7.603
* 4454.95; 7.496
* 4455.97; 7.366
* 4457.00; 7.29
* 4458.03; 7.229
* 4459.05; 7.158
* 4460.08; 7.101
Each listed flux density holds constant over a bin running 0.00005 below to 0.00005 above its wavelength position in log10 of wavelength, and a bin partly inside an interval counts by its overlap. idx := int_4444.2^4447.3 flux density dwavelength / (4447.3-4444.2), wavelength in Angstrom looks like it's 7.81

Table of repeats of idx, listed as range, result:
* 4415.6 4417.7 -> 7.18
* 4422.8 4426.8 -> 7.4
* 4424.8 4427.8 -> 7.45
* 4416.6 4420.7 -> 7.3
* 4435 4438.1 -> 8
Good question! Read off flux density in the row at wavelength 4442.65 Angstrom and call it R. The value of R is 7.826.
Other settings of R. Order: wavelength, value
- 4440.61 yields 7.896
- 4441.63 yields 7.808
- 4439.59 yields 8.032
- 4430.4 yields 7.203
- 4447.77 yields 7.615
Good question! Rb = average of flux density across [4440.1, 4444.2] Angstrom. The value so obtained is 7.86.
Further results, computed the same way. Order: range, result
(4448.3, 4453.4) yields 7.53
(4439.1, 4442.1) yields 7.93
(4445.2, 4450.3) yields 7.63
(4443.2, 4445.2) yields 7.88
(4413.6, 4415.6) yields 7.37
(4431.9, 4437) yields 7.58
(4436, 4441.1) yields 8.05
